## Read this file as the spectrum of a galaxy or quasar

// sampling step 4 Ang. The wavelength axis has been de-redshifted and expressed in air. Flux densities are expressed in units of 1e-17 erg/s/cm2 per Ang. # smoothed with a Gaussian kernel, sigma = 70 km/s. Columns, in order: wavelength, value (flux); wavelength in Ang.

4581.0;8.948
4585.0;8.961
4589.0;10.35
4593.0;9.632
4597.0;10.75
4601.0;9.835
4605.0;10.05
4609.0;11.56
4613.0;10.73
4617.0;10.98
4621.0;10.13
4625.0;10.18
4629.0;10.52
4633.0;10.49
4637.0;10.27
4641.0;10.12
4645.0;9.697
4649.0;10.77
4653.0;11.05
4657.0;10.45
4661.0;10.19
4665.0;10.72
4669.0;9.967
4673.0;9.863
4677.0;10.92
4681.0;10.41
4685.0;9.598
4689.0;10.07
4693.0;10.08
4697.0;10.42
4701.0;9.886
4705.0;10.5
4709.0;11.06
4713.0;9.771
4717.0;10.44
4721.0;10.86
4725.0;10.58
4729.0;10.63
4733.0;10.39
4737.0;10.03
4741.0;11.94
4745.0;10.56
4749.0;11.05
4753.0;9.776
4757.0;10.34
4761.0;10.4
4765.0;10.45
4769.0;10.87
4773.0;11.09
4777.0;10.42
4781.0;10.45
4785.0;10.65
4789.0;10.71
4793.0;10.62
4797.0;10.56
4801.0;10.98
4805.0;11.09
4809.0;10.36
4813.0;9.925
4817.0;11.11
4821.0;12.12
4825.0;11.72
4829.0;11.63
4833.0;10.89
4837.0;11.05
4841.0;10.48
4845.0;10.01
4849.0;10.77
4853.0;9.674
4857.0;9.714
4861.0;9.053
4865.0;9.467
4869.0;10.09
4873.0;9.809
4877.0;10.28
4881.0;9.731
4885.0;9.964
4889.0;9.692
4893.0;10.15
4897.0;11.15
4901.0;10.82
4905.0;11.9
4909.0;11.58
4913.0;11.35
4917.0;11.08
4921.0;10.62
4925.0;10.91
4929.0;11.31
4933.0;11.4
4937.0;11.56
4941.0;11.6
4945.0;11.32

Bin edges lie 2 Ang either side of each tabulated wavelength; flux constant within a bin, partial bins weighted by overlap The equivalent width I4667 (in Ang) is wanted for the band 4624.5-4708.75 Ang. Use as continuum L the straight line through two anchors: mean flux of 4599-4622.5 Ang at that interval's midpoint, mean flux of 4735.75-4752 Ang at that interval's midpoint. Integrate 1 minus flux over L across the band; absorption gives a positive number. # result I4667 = 2.95 Ang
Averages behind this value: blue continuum 10.6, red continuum 10.9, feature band 10.3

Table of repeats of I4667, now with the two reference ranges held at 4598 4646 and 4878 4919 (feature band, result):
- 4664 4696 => 0.8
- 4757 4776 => -0.1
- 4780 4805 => -0.2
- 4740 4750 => -0.5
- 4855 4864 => 1.1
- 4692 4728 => 0.3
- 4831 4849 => 0.1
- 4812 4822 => -0.4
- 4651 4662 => -0.2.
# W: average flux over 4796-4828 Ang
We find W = 11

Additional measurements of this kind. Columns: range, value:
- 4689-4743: 10.5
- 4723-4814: 10.6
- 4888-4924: 11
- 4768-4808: 10.7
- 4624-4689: 10.3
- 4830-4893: 10.1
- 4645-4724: 10.4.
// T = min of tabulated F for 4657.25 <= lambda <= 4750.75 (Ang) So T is 9.598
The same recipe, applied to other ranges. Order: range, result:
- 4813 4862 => 9.053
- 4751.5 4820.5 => 9.776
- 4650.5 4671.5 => 9.967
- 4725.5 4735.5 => 10.39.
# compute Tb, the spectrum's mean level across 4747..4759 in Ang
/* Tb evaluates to 10.4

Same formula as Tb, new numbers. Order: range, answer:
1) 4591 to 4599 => 10.2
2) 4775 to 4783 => 10.4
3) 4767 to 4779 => 10.8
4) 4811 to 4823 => 11.1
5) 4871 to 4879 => 10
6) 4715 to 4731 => 10.6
